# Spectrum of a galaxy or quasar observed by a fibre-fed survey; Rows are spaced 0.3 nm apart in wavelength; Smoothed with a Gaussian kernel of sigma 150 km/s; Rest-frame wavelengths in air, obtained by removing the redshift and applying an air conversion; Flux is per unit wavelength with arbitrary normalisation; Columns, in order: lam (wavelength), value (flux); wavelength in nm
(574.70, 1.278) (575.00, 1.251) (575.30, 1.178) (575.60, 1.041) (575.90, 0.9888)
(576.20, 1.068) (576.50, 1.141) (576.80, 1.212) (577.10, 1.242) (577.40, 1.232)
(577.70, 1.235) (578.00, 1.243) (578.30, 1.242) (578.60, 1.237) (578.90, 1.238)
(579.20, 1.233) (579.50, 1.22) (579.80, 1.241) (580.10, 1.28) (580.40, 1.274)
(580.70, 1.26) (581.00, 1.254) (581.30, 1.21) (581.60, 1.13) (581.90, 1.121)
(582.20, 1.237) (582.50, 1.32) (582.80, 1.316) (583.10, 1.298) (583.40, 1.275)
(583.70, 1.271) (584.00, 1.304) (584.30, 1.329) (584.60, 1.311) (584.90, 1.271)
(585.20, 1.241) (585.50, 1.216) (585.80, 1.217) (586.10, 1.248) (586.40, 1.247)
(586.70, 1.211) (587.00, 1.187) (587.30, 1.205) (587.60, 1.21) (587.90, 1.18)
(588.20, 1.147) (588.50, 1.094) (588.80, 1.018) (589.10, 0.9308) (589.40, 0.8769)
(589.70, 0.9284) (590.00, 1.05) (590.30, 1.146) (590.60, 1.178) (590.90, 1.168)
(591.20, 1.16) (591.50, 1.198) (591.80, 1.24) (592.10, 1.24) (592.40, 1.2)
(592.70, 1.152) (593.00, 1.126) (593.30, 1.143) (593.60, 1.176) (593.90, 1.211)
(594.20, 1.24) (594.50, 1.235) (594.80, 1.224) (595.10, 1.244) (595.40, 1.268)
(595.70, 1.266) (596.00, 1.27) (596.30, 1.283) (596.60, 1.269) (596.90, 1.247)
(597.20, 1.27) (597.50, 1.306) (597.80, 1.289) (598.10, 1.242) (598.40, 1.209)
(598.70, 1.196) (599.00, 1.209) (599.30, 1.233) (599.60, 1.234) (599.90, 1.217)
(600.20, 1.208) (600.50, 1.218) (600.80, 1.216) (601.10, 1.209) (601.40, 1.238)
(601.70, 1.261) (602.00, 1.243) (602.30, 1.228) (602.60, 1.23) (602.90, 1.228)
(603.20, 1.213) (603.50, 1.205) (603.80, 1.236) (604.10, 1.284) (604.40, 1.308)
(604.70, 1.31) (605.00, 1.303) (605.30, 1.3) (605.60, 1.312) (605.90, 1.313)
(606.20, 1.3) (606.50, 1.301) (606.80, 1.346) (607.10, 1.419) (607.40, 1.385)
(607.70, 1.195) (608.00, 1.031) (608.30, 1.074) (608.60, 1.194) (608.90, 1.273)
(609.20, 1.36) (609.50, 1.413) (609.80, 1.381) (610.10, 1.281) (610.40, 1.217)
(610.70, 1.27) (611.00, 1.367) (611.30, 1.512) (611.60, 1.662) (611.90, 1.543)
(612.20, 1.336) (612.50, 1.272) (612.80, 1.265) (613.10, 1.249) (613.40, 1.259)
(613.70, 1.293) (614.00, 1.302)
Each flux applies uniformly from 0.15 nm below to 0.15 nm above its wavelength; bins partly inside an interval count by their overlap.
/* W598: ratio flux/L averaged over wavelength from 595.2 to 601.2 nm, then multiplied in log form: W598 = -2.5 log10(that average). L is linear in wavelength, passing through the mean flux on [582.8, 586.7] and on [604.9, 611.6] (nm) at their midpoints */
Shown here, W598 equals 0.04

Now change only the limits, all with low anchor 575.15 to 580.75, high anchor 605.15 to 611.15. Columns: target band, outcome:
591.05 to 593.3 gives 0.05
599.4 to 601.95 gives 0.03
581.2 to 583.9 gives -0.03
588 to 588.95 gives 0.13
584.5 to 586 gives -0.03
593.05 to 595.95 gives 0.02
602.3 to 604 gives 0.04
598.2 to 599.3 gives 0.04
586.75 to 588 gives 0.03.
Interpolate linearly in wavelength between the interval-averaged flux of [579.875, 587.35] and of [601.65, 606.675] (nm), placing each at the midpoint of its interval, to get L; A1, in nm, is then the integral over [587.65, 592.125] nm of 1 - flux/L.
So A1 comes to 0.55 nm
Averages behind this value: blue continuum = 1.25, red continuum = 1.27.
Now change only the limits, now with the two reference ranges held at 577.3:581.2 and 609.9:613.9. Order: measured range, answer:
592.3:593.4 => 0.11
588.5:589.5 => 0.24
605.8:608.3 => 0.11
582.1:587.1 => -0.02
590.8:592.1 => 0.09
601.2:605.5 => 0.21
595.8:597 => 0.03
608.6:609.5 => 0.02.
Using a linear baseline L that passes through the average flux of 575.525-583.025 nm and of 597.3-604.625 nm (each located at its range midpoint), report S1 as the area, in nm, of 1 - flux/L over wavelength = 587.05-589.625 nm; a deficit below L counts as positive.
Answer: 0.29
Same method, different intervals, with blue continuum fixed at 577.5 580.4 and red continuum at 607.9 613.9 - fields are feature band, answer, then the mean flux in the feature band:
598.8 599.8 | 0.05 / 1.22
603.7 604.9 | 0.01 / 1.29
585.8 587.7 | 0.06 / 1.22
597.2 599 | 0.05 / 1.25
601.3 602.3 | 0.04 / 1.24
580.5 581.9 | 0.05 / 1.21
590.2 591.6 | 0.11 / 1.17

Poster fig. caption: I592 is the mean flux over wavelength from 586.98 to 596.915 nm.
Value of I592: 1.17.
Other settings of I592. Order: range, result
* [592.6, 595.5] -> 1.2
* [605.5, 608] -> 1.3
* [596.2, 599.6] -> 1.25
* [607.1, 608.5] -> 1.2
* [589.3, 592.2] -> 1.12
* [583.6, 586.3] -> 1.27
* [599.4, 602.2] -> 1.23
